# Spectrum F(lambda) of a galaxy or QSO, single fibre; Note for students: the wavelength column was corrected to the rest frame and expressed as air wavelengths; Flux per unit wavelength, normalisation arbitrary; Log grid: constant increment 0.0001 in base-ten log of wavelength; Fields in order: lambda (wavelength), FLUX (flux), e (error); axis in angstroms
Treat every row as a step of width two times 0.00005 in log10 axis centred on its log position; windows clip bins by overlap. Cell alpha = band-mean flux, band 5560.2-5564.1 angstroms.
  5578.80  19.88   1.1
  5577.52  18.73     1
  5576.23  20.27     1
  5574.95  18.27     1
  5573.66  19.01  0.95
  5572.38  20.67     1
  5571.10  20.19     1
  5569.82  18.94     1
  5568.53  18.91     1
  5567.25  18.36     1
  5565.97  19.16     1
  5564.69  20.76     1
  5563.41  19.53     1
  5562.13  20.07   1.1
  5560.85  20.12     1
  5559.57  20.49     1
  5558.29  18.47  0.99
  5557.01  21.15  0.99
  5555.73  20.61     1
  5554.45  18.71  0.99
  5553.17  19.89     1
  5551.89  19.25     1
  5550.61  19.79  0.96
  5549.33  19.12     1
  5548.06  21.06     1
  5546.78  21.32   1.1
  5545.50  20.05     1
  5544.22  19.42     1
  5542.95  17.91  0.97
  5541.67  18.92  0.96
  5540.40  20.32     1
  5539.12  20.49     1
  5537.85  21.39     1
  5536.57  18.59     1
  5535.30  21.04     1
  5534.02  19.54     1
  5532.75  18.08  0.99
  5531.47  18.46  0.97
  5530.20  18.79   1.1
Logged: 19.9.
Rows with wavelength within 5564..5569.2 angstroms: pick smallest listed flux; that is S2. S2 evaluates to 18.36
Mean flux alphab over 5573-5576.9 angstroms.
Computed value 19.2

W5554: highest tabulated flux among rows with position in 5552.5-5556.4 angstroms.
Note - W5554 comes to 20.61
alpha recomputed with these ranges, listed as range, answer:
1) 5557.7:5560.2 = 19.5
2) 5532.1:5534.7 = 18.8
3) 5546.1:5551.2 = 20.3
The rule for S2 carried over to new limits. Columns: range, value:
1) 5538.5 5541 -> 20.32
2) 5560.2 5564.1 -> 19.53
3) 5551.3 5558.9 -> 18.47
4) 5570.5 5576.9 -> 18.27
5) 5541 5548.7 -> 17.91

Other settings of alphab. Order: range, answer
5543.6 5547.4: 20.2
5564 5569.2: 19.3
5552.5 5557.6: 20.1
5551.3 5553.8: 19.6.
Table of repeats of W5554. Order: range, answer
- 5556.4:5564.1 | 21.15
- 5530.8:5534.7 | 19.54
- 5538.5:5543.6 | 20.49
